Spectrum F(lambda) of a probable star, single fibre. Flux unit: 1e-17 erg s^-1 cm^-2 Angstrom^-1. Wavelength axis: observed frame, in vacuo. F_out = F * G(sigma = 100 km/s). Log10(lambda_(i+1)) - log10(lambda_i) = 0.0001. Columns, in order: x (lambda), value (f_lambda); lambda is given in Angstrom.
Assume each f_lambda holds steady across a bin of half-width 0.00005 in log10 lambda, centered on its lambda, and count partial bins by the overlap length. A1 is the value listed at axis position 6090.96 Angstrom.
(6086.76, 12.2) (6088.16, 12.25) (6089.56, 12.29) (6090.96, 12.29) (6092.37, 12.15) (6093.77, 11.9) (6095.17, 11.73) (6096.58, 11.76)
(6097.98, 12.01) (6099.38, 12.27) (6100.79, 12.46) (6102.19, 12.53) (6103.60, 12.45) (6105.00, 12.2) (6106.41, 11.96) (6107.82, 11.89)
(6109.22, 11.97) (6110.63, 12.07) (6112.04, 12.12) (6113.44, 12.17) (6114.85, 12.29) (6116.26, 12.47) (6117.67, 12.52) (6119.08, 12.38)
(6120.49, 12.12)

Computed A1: 12.29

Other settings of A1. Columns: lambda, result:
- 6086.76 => 12.2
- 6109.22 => 11.97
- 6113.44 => 12.17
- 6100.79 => 12.46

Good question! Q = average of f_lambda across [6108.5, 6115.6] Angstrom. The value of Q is 12.1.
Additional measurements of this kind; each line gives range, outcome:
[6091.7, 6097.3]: 11.9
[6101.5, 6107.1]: 12.3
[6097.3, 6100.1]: 12.1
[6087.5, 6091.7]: 12.3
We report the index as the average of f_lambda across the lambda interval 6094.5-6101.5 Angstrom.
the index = 12.1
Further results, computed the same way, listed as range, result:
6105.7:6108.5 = 11.9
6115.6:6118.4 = 12.5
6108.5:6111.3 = 12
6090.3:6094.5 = 12.1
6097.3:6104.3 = 12.3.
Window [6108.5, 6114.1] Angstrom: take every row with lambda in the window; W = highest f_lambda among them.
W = 12.17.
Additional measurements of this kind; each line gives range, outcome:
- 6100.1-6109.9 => 12.53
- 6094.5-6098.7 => 12.01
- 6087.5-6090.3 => 12.29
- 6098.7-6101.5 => 12.46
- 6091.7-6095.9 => 12.15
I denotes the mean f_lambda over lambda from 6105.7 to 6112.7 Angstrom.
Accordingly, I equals 12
